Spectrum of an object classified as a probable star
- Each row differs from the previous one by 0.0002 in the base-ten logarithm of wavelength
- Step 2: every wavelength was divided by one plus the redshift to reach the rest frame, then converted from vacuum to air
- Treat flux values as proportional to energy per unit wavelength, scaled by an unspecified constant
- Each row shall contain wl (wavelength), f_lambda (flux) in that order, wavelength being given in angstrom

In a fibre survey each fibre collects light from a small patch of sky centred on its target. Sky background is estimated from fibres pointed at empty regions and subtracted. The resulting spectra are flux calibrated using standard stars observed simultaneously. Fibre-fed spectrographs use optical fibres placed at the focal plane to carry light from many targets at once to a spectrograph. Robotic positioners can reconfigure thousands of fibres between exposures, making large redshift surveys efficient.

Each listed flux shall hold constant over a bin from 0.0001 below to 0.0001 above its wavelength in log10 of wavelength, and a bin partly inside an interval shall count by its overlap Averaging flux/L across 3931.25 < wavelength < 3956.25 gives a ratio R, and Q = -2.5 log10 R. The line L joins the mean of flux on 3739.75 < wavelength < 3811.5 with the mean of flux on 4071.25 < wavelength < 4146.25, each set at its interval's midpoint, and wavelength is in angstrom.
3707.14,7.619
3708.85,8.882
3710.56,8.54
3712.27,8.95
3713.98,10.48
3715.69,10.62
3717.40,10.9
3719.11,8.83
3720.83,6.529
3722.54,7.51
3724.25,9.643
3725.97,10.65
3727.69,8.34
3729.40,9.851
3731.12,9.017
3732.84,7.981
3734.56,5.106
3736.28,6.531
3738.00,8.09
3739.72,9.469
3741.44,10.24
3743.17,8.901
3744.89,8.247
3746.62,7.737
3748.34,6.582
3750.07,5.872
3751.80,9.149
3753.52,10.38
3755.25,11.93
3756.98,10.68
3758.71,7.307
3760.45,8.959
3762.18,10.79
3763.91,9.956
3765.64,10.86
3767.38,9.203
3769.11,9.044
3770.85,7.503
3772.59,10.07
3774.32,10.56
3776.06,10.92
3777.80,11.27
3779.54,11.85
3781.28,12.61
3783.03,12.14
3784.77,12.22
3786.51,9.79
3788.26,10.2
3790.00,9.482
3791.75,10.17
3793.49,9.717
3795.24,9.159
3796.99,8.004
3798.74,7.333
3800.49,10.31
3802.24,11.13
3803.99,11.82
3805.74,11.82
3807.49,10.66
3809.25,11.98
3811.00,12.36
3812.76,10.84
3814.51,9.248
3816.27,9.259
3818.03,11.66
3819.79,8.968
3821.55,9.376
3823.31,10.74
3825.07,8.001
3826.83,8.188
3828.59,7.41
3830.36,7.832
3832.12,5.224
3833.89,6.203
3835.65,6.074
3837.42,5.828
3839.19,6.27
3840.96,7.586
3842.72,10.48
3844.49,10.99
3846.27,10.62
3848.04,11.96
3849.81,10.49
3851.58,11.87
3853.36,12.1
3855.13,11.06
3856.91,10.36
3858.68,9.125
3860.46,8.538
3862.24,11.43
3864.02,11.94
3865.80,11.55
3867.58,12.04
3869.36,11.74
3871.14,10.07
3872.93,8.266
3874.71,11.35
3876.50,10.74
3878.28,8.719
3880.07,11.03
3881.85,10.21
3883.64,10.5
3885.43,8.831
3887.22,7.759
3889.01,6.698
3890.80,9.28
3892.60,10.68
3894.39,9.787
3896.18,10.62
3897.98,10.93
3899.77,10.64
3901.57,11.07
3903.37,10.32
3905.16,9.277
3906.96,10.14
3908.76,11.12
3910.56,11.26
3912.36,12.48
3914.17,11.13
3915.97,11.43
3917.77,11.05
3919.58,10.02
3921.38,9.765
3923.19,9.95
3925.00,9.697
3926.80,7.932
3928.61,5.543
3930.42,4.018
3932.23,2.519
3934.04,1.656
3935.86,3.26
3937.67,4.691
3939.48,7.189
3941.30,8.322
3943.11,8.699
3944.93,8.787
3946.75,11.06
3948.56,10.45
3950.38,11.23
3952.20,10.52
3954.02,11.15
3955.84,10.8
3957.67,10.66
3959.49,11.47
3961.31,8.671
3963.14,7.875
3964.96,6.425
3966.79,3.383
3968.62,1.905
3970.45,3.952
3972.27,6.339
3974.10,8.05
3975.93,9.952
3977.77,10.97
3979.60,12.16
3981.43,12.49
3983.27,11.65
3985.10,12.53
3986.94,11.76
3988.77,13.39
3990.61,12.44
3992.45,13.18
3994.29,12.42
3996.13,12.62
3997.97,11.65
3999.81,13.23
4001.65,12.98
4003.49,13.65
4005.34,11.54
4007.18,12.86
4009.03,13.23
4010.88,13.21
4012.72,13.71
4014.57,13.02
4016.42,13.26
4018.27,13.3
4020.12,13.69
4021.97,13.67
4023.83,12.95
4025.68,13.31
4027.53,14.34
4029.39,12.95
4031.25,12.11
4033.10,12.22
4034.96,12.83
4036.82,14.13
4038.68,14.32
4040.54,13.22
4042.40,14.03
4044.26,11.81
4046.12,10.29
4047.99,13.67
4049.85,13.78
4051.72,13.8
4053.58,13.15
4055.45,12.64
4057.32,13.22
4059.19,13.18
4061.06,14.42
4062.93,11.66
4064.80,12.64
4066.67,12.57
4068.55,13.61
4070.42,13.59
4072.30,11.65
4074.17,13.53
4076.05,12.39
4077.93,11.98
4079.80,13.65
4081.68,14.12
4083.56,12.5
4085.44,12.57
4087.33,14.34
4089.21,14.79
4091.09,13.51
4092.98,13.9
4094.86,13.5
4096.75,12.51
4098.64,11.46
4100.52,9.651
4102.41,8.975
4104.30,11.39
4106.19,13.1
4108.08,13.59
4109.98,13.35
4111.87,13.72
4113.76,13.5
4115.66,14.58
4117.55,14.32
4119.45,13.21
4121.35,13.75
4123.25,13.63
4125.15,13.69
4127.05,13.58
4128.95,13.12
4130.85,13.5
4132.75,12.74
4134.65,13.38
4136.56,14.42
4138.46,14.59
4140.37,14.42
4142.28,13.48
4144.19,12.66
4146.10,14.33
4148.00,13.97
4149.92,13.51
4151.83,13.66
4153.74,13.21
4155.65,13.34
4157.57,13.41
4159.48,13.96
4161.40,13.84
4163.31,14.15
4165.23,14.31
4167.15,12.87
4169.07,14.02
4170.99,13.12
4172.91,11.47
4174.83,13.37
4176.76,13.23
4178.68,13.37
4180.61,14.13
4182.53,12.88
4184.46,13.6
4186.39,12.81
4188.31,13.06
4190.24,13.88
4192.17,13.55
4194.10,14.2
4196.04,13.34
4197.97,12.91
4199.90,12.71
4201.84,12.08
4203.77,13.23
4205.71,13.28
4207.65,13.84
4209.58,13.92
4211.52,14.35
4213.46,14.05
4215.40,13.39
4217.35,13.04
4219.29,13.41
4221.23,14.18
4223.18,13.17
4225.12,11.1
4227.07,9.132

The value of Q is 0.43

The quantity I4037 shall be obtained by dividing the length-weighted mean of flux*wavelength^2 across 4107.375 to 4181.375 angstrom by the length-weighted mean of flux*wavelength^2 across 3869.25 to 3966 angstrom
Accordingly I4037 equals 1.7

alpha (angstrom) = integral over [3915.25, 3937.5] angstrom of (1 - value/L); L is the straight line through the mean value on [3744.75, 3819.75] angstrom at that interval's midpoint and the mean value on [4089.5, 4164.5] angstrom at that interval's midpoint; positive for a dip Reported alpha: 8.3 angstrom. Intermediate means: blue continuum 10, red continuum 13.3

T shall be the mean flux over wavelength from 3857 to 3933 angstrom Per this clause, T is 9.81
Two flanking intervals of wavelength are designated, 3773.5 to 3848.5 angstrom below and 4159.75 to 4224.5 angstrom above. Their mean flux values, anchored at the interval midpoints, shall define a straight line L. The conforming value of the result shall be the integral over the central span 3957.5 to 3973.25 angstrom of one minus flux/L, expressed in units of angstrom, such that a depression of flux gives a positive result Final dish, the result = 6.5 angstrom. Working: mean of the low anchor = 9.71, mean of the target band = 6.56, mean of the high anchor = 13.4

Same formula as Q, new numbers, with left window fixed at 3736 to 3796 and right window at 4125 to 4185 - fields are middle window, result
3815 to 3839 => 0.269 mag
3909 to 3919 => -0.024 mag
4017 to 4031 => -0.097 mag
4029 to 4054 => -0.052 mag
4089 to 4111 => 0.050 mag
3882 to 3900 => 0.145 mag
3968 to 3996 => 0.144 mag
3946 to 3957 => 0.064 mag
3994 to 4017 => -0.072 mag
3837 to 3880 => 0.034 mag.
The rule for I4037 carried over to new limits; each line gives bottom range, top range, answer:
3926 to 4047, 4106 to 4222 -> 1.40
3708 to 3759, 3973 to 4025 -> 1.63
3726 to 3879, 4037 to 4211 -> 1.62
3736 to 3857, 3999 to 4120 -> 1.55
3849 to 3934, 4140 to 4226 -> 1.58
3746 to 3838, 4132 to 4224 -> 1.71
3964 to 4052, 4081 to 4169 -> 1.19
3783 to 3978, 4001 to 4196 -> 1.59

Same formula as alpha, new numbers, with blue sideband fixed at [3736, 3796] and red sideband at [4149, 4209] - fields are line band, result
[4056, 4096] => -2.40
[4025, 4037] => -1.01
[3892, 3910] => 0.69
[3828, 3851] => 4.58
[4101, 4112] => 0.51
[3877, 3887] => 0.90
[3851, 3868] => -0.71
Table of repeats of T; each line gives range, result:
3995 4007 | 12.6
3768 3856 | 9.8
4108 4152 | 13.7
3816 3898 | 9.57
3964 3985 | 8.12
